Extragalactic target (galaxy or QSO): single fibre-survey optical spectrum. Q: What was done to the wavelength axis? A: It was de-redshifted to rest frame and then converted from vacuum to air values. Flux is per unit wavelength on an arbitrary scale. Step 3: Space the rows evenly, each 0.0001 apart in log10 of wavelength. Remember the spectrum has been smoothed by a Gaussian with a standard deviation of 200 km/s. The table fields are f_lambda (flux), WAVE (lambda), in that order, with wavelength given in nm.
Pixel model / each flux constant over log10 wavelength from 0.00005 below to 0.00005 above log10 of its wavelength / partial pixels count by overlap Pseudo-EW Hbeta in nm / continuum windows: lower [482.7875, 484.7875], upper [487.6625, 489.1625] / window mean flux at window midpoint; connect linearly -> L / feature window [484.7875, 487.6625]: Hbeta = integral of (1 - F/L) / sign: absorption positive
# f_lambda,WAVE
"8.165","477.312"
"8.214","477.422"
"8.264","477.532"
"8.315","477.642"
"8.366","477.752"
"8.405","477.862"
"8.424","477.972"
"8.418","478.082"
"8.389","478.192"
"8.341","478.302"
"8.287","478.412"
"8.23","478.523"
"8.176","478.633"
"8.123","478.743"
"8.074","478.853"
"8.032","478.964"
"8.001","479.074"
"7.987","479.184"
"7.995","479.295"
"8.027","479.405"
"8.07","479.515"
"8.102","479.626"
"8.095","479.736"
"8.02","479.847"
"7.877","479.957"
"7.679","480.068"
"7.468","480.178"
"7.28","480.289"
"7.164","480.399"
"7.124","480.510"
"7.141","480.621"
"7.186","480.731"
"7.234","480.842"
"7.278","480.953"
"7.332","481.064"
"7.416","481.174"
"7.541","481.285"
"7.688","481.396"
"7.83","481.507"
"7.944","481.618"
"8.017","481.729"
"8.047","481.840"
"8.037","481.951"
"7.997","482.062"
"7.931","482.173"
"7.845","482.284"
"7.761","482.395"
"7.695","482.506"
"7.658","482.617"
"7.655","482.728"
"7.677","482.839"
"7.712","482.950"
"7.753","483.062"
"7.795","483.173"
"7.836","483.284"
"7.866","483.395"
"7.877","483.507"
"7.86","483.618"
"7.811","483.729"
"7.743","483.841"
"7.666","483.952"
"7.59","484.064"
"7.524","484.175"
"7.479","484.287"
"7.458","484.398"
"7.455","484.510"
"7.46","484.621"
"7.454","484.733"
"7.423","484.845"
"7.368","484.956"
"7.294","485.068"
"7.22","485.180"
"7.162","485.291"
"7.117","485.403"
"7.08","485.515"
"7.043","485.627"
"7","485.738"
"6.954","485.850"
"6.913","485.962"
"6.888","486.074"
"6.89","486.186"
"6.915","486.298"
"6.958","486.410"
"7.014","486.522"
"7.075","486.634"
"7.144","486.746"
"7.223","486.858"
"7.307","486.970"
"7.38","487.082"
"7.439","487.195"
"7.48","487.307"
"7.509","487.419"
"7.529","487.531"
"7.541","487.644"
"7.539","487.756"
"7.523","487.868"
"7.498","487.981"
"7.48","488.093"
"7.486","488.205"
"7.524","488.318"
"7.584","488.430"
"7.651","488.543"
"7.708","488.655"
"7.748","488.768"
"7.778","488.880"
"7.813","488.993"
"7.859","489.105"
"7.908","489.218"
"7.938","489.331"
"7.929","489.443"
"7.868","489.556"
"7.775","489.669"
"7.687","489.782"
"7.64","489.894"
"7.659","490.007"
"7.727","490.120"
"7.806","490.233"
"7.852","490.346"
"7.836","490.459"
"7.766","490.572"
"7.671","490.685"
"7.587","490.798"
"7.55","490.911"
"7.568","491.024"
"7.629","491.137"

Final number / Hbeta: 0.17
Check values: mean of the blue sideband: 7.67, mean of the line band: 7.18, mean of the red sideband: 7.63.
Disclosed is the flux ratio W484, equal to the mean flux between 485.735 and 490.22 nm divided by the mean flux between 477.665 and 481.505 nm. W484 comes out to 0.95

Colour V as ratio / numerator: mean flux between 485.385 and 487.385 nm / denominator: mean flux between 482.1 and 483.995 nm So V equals 0.9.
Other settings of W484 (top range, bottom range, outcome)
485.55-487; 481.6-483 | 0.90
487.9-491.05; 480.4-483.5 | 1.01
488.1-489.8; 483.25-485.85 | 1.04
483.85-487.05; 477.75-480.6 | 0.90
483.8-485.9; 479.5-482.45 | 0.96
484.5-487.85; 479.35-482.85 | 0.94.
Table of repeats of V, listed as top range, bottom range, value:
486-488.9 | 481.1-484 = 0.95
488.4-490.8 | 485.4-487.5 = 1.09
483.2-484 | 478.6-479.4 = 0.97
